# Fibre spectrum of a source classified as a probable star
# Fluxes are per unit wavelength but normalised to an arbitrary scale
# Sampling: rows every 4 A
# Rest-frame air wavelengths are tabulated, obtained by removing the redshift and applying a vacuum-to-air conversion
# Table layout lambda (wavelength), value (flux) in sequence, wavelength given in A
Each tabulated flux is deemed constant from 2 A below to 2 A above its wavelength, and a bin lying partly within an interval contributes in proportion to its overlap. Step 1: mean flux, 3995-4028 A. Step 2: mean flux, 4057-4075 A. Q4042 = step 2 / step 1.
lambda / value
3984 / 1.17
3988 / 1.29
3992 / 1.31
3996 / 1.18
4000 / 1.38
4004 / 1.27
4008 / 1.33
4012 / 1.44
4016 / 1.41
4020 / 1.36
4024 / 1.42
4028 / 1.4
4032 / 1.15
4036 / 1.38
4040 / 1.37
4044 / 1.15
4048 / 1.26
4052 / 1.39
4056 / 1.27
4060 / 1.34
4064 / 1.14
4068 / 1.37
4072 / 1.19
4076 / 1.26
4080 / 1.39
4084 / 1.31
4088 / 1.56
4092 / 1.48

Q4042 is 0.93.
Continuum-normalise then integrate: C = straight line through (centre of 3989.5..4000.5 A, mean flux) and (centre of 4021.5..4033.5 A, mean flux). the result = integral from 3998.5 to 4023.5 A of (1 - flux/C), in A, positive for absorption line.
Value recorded -1.2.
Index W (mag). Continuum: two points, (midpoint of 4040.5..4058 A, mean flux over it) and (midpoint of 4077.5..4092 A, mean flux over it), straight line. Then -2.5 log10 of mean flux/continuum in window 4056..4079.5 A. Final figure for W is 0.07 mag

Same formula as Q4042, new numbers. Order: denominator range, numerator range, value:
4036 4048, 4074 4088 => 1.06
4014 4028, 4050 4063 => 0.94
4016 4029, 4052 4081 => 0.92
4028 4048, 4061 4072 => 0.98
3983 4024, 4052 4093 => 1.01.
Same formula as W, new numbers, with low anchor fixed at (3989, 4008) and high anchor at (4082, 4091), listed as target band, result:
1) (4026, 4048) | 0.06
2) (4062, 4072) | 0.14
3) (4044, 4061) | 0.07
